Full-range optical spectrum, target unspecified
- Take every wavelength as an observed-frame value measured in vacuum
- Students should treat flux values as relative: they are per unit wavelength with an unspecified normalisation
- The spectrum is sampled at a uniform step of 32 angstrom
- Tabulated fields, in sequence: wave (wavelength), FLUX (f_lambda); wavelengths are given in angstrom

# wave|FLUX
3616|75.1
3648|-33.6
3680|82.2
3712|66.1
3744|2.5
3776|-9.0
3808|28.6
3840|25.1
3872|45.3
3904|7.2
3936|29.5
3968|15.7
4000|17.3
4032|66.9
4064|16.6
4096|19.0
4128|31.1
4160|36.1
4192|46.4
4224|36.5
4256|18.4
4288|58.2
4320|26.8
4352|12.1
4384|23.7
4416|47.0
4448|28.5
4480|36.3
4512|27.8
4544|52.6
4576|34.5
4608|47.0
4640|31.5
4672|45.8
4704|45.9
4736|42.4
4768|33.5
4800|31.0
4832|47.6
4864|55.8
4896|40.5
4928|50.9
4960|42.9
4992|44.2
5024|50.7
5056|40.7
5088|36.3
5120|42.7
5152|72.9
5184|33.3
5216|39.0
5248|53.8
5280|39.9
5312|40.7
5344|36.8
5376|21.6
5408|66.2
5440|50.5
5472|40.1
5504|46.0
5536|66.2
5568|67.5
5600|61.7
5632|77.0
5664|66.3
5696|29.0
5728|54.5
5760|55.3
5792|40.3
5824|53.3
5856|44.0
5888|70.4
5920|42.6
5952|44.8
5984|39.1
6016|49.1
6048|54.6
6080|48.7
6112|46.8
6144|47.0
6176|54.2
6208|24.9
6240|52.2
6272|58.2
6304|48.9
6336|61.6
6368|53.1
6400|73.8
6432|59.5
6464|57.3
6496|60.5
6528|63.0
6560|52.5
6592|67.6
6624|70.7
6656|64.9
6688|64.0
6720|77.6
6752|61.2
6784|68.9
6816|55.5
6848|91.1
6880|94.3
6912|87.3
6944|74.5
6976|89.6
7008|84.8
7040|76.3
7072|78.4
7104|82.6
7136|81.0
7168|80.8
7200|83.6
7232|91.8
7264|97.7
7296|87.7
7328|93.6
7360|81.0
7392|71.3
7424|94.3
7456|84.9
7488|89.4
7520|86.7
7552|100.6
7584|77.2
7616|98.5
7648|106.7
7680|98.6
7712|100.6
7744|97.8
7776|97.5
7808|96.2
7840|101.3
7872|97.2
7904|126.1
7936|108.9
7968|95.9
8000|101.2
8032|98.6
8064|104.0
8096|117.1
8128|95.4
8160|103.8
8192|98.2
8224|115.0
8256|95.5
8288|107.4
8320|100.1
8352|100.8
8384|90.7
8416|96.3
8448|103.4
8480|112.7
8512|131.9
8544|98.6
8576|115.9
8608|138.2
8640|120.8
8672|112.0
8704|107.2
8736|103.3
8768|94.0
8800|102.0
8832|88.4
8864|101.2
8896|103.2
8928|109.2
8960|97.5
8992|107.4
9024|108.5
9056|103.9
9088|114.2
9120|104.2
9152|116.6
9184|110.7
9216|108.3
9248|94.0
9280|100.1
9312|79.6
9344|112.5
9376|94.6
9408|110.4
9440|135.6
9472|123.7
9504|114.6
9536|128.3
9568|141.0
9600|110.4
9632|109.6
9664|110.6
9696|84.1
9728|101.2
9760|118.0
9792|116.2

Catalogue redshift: 0.72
